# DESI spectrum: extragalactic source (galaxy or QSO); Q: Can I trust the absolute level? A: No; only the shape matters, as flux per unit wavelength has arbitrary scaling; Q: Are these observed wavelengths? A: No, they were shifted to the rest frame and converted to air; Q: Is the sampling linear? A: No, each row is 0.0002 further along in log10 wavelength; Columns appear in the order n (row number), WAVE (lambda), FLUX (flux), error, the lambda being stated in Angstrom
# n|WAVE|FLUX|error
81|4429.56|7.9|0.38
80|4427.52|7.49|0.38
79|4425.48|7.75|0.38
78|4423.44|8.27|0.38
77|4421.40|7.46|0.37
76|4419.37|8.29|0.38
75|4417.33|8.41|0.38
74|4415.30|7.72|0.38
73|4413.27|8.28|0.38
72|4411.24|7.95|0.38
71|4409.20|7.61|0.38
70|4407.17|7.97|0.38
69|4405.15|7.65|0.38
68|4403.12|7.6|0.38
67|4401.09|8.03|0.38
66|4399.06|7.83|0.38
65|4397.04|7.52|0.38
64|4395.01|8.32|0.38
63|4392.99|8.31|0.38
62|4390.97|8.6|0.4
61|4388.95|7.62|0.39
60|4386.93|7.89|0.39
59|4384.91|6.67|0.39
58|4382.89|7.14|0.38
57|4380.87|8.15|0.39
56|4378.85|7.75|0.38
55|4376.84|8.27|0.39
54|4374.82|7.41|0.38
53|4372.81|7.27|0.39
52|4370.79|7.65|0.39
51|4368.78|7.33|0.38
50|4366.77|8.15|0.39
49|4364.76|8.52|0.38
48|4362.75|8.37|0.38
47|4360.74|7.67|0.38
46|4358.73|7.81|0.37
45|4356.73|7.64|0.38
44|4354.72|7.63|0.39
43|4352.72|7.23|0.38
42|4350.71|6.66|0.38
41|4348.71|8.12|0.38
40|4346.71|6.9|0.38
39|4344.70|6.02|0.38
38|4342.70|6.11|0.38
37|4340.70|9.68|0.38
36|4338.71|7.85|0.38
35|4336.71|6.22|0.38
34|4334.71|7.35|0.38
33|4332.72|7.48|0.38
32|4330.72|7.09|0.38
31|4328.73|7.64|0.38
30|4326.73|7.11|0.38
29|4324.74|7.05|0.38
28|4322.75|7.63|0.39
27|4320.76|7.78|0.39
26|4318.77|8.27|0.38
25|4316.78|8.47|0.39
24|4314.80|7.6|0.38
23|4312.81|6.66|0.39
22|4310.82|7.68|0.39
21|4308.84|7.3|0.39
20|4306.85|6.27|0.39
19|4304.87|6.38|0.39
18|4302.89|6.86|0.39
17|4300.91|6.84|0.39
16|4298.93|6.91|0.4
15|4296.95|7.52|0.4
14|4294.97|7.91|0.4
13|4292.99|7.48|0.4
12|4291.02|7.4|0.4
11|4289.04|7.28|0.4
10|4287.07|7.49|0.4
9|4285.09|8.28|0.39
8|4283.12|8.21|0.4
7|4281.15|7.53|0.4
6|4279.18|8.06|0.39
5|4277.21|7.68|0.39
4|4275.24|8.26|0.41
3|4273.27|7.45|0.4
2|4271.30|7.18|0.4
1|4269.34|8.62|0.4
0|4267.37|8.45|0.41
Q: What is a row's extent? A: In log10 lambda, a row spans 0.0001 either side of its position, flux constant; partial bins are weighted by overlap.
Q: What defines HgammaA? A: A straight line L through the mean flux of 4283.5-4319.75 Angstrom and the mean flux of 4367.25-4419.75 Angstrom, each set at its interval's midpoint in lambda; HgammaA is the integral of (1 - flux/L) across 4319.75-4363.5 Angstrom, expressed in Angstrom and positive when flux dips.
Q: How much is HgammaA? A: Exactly 0.9 Angstrom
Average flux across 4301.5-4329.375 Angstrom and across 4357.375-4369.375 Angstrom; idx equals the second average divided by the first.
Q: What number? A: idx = 1.1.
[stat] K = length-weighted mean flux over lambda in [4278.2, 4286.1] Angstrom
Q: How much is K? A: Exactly 8.02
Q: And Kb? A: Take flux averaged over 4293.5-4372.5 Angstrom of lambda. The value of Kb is 7.42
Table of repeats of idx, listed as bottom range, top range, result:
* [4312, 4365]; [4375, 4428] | 1.05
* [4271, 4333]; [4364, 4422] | 1.05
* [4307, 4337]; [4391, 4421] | 1.08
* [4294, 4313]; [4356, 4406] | 1.11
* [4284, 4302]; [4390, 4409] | 1.07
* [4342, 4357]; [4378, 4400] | 1.11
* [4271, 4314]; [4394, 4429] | 1.07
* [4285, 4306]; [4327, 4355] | 1.00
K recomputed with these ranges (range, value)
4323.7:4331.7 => 7.23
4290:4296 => 7.59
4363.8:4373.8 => 7.78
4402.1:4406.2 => 7.64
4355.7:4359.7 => 7.73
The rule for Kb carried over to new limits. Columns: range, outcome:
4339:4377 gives 7.59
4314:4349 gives 7.45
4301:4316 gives 6.98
